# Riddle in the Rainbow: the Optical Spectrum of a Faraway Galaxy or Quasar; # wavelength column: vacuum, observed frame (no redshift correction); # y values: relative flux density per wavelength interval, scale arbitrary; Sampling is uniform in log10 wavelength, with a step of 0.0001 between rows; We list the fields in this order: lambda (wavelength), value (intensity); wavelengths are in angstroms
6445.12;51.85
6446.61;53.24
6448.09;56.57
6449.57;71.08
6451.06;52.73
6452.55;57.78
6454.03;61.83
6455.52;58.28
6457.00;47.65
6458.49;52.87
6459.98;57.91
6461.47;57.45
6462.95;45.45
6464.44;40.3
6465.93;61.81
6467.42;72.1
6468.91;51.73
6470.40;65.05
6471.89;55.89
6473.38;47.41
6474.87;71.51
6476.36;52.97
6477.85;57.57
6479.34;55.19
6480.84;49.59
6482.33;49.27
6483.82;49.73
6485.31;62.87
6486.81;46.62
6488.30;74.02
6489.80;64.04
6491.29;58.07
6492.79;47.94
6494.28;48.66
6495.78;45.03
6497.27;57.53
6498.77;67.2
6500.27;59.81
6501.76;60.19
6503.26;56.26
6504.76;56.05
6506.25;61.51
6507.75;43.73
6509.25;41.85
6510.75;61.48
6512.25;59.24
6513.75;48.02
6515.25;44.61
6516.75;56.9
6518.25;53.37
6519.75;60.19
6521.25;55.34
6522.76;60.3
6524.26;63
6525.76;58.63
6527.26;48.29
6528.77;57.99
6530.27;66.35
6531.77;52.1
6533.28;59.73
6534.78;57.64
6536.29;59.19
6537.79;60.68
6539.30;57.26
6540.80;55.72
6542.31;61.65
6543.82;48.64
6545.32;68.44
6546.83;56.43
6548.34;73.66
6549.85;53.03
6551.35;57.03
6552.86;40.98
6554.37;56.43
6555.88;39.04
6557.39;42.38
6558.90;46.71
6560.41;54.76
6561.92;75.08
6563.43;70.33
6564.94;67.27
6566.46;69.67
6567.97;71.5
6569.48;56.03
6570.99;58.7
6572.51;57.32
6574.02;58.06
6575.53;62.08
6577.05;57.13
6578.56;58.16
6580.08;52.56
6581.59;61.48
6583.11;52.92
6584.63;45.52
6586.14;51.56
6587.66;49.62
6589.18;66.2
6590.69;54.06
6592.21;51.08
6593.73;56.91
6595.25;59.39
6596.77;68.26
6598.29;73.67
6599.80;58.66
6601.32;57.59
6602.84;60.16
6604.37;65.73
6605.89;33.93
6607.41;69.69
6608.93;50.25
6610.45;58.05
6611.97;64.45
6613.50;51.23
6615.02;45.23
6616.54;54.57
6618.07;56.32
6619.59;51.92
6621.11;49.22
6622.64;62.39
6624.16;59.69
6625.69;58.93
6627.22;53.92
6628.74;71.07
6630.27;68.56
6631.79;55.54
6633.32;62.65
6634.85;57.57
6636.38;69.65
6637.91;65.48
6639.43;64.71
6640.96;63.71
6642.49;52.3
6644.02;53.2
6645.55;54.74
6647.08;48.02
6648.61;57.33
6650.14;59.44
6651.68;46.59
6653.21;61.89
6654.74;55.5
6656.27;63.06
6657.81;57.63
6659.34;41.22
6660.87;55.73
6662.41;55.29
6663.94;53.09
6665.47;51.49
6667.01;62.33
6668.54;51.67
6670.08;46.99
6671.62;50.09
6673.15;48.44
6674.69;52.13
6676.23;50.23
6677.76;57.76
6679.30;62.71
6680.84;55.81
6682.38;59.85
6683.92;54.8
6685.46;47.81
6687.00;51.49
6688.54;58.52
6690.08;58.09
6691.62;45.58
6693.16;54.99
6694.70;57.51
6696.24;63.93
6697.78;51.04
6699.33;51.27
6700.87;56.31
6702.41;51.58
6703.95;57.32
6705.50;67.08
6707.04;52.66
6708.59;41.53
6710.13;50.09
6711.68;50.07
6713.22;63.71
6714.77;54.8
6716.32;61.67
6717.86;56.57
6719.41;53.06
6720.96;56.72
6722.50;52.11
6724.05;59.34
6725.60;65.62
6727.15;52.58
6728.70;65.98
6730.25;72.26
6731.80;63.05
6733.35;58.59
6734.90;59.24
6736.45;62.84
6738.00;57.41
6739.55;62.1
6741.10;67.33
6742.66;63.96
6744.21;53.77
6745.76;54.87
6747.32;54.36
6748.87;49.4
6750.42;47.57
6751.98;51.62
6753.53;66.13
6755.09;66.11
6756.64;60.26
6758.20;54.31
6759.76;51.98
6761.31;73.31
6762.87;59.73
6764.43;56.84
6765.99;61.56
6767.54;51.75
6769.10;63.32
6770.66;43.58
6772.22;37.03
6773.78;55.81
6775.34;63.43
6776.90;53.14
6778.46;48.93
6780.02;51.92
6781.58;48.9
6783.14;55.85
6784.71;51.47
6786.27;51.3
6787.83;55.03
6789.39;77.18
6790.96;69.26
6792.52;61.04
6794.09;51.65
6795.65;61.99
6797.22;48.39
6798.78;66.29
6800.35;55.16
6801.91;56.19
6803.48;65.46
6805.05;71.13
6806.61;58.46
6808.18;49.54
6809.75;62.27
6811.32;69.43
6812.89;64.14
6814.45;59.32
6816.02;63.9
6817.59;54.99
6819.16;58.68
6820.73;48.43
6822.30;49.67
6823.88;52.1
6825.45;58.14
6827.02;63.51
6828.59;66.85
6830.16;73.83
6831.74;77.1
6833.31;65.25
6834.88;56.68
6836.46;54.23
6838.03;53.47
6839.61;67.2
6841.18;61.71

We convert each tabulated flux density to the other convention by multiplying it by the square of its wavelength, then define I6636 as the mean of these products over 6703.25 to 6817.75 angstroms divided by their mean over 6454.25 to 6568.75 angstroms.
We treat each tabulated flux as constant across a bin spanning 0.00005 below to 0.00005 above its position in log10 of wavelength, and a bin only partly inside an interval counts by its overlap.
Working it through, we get 1.10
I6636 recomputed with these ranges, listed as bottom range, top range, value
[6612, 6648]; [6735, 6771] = 1.04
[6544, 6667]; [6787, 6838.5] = 1.12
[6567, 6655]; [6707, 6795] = 1.03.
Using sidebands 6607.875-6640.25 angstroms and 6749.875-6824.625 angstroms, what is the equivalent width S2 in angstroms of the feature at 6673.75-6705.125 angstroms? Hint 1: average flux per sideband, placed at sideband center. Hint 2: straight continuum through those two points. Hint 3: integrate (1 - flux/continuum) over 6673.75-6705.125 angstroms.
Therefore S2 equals 1.7 angstroms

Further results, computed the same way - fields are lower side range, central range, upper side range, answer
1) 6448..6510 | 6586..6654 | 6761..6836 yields -1.0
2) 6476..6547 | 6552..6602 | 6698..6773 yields -1.0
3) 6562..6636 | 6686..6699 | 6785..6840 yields 1.0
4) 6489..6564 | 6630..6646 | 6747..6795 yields -1.3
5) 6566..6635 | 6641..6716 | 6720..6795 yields 4.5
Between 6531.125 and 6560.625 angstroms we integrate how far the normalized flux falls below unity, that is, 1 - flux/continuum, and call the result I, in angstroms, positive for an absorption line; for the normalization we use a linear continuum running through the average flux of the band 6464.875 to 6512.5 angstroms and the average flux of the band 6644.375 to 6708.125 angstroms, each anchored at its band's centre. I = 0.4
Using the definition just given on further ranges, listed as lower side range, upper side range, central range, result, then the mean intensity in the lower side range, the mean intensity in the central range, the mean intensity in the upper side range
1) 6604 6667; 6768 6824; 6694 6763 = -1.0 angstroms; 56.9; 57.8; 57.1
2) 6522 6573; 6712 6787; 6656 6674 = 1.5 angstroms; 58.3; 52.8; 57.2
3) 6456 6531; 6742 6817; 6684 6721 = 1.6 angstroms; 55.7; 54.7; 57.7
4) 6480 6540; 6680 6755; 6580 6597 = 0.2 angstroms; 56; 55.5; 56.8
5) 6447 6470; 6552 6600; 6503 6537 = 0.8 angstroms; 56.5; 55.7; 57.6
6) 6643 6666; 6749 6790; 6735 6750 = -0.7 angstroms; 54.3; 58.2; 55.9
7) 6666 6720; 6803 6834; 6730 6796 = 1.0 angstroms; 54.5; 57.6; 61.6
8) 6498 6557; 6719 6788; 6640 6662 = 0.6 angstroms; 56.3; 55.1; 57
